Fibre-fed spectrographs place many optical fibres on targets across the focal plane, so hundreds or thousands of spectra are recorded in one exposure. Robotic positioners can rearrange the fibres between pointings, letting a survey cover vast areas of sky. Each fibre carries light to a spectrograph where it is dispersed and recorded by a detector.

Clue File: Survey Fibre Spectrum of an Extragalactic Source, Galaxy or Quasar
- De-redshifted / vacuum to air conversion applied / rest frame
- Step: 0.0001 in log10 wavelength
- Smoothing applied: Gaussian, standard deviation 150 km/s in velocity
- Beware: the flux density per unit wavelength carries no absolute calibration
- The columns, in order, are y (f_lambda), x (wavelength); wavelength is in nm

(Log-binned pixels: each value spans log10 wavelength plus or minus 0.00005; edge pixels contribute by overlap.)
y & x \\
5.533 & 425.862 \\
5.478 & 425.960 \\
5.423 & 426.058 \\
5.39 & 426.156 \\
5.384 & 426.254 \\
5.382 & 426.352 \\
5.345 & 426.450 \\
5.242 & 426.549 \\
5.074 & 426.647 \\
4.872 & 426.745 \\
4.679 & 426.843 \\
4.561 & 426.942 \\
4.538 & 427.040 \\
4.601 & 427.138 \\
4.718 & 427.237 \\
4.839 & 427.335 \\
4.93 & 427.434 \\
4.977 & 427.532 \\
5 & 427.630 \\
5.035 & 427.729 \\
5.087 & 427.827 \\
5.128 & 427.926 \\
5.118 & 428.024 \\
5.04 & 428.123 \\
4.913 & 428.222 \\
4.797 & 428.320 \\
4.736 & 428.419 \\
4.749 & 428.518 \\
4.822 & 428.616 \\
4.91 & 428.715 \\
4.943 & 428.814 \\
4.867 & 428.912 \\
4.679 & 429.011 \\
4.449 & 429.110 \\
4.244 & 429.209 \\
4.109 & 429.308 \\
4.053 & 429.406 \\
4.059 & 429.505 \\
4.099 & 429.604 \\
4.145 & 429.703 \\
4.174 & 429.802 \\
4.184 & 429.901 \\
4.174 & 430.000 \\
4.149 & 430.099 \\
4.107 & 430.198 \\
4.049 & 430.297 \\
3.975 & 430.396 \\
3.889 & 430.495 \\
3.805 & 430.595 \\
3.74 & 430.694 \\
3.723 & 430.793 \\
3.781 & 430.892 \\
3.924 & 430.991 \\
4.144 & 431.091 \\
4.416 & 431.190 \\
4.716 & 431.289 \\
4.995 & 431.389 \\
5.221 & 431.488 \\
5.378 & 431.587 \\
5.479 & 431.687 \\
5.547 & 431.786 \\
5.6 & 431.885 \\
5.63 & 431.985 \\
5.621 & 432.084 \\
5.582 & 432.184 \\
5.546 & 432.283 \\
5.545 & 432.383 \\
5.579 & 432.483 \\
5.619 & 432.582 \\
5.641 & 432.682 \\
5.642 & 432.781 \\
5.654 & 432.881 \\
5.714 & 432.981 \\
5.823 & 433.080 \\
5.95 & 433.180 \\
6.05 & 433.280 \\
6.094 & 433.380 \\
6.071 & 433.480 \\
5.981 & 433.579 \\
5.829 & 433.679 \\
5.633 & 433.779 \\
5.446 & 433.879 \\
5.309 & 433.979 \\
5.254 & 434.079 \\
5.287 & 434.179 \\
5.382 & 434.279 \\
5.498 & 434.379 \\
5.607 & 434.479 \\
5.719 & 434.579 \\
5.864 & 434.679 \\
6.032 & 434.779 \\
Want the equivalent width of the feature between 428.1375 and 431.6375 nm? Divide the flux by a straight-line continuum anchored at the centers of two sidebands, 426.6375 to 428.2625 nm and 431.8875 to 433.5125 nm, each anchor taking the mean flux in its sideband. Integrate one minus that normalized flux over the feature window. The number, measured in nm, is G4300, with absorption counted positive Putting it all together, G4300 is 0.587 nm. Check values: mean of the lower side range 4.88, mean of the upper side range 5.72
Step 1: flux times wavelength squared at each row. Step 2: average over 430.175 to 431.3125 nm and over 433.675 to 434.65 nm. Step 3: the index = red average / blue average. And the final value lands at 1.39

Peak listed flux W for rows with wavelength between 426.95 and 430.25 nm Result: 5.128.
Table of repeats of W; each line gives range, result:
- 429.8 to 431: 4.184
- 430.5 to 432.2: 5.63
